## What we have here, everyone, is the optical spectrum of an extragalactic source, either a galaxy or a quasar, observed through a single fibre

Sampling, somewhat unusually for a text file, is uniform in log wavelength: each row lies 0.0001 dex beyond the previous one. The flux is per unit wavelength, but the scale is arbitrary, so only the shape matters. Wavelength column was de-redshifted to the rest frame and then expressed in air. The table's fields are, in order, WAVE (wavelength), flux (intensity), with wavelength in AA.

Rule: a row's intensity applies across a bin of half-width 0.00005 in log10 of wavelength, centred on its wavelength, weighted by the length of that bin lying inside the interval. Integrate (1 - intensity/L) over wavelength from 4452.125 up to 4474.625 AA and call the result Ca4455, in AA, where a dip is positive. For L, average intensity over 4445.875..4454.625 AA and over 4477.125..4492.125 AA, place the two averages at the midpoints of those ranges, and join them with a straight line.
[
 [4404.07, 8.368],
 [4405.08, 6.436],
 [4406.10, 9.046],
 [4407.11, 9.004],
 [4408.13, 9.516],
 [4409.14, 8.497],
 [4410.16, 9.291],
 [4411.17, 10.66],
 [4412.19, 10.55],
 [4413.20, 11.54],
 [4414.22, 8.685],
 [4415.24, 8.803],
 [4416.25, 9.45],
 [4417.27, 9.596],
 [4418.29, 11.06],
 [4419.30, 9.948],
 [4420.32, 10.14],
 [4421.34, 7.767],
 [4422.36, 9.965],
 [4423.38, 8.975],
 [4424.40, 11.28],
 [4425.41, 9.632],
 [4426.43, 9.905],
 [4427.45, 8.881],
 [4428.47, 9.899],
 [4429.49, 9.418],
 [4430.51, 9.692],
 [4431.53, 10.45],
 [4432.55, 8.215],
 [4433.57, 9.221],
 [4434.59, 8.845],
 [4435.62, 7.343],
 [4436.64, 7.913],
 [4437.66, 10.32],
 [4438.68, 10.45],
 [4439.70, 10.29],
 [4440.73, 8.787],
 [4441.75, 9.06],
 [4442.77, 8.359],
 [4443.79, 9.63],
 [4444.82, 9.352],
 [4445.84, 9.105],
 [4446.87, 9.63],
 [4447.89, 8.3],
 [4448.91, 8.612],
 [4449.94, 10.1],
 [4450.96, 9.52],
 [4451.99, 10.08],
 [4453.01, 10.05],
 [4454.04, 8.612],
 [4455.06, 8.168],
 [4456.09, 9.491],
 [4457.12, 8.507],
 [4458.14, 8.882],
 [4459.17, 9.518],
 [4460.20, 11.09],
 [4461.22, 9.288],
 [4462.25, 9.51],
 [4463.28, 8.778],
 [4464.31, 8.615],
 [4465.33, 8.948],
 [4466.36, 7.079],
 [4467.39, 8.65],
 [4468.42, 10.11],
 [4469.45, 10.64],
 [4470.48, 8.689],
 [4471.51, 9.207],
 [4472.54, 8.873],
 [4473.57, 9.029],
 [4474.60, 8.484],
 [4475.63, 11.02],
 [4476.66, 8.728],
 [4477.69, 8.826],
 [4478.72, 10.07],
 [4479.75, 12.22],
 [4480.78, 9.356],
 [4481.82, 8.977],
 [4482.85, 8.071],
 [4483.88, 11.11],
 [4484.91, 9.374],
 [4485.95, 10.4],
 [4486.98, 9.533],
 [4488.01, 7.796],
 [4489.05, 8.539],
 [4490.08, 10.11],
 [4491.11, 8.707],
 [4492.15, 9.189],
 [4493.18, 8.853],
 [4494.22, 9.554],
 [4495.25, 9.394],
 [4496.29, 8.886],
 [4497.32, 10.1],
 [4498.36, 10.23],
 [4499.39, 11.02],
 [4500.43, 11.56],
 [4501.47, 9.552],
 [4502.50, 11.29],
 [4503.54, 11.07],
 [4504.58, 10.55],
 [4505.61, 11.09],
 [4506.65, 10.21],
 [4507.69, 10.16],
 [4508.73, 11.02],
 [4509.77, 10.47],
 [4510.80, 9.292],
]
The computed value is 0.6 AA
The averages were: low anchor 9.34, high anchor 9.49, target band 9.13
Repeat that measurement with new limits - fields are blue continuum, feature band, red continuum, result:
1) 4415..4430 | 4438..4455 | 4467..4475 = 0.18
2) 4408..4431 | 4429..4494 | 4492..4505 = 4.31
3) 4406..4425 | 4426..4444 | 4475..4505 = 0.86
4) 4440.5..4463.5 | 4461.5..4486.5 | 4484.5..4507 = 0.51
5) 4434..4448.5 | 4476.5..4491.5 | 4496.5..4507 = 1.03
